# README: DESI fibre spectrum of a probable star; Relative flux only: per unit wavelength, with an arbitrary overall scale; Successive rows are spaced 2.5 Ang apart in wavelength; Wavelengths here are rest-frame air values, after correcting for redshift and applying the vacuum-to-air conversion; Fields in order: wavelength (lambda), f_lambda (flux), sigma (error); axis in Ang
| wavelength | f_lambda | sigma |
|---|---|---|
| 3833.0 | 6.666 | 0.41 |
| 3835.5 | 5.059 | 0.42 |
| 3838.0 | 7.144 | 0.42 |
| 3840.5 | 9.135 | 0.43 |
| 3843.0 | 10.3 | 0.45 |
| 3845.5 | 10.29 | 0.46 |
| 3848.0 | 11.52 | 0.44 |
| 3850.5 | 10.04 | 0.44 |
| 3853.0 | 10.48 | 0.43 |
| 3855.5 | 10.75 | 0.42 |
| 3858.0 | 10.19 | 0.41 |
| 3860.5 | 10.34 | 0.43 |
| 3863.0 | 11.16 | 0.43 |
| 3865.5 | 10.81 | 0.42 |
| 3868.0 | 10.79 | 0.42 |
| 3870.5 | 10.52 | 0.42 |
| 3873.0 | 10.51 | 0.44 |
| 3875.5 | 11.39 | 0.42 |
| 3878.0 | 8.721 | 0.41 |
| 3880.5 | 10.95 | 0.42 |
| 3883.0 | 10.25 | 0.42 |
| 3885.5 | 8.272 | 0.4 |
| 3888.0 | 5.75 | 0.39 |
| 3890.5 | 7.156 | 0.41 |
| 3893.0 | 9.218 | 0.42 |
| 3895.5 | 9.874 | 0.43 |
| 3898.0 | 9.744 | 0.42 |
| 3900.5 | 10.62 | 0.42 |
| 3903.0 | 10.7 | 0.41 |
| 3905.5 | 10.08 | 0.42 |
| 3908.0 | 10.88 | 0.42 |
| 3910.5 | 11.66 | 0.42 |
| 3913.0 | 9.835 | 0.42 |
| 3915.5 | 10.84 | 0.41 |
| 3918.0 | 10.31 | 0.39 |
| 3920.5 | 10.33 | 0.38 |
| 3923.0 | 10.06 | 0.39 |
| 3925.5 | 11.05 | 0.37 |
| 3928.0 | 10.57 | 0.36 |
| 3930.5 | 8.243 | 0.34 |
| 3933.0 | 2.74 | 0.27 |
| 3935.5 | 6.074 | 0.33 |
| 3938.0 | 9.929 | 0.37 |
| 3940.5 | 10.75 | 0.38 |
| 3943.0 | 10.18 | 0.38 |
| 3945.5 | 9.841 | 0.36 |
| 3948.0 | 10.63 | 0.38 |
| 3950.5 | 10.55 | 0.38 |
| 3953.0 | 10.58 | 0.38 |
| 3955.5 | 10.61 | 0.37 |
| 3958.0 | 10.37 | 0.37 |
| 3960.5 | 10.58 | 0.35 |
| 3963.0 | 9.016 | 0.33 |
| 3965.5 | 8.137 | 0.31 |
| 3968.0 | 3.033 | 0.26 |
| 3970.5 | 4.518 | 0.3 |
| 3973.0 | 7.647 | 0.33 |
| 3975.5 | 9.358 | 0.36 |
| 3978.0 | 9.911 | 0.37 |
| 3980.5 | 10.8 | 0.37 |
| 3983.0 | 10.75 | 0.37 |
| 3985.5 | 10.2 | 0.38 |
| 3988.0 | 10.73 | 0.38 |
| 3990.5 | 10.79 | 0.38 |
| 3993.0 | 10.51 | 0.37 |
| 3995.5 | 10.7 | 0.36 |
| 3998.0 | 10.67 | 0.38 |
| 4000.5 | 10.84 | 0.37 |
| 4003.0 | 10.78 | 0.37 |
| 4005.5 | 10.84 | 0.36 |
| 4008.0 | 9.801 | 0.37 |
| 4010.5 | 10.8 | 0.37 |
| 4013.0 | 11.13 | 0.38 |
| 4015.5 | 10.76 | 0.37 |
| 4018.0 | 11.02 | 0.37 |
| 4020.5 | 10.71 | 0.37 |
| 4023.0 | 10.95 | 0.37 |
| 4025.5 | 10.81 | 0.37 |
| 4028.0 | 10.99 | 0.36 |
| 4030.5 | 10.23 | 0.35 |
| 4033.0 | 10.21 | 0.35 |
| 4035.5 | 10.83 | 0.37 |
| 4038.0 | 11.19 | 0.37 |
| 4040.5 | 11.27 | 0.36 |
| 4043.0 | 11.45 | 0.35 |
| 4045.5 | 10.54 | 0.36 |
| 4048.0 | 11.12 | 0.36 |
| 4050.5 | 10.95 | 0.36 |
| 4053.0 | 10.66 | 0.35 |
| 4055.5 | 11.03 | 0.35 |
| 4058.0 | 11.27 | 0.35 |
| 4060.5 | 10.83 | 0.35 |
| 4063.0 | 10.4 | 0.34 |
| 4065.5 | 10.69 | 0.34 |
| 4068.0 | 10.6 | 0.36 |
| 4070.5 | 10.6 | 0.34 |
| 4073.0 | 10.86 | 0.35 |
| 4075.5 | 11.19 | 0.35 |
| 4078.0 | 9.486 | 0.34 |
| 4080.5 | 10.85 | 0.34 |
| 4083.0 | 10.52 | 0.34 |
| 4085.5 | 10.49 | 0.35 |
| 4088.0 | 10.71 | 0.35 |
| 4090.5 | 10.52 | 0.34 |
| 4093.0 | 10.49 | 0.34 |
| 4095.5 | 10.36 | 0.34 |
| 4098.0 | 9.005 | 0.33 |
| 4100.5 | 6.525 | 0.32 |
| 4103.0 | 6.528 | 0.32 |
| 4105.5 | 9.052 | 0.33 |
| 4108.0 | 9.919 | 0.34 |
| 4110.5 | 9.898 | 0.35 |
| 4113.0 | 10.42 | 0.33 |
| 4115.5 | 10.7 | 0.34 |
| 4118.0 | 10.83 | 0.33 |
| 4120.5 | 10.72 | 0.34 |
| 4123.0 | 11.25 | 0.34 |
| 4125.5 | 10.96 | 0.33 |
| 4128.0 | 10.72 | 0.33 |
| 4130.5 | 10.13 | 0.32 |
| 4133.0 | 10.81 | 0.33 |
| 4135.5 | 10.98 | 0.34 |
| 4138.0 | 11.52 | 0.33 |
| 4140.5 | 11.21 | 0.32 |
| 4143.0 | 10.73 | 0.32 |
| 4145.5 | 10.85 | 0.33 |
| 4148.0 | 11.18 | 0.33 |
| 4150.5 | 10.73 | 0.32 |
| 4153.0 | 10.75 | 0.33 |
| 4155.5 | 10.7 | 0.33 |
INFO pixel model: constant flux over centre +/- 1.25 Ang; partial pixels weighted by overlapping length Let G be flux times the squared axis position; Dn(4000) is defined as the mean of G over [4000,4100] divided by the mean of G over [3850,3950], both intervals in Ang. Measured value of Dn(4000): 1.2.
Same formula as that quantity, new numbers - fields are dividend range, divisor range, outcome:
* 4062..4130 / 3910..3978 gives 1.20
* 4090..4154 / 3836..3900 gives 1.19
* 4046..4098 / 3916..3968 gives 1.21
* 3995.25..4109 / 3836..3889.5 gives 1.16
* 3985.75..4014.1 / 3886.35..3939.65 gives 1.20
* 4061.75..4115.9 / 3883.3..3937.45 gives 1.18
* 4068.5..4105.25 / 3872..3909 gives 1.13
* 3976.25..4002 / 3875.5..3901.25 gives 1.22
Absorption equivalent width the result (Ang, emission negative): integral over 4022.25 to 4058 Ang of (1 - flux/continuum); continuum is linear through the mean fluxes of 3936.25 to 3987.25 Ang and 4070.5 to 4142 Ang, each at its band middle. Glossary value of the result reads -3.8 Ang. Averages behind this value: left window 9.35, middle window 10.9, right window 10.2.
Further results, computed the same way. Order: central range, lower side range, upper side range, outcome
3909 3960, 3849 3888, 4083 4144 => 2.1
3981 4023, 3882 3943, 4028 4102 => -2.7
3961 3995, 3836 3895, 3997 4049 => 5.0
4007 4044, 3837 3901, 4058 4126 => -2.7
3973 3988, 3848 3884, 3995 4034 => 0.9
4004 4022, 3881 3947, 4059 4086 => -1.0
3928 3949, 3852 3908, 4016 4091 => 3.2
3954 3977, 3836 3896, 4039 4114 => 4.2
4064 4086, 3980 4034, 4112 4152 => 0.4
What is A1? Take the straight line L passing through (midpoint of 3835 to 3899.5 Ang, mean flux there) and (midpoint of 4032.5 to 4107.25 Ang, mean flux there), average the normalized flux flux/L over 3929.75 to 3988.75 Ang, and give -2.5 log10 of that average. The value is 0.118 mag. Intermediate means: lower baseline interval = 9.69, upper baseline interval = 10.3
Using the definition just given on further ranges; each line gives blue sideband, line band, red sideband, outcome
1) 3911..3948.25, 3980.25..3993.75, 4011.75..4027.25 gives -0.026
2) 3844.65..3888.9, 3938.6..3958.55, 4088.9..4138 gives -0.031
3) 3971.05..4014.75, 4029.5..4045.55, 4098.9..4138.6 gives -0.068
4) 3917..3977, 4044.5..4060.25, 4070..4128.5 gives -0.124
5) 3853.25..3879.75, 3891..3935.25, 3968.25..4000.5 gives 0.051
